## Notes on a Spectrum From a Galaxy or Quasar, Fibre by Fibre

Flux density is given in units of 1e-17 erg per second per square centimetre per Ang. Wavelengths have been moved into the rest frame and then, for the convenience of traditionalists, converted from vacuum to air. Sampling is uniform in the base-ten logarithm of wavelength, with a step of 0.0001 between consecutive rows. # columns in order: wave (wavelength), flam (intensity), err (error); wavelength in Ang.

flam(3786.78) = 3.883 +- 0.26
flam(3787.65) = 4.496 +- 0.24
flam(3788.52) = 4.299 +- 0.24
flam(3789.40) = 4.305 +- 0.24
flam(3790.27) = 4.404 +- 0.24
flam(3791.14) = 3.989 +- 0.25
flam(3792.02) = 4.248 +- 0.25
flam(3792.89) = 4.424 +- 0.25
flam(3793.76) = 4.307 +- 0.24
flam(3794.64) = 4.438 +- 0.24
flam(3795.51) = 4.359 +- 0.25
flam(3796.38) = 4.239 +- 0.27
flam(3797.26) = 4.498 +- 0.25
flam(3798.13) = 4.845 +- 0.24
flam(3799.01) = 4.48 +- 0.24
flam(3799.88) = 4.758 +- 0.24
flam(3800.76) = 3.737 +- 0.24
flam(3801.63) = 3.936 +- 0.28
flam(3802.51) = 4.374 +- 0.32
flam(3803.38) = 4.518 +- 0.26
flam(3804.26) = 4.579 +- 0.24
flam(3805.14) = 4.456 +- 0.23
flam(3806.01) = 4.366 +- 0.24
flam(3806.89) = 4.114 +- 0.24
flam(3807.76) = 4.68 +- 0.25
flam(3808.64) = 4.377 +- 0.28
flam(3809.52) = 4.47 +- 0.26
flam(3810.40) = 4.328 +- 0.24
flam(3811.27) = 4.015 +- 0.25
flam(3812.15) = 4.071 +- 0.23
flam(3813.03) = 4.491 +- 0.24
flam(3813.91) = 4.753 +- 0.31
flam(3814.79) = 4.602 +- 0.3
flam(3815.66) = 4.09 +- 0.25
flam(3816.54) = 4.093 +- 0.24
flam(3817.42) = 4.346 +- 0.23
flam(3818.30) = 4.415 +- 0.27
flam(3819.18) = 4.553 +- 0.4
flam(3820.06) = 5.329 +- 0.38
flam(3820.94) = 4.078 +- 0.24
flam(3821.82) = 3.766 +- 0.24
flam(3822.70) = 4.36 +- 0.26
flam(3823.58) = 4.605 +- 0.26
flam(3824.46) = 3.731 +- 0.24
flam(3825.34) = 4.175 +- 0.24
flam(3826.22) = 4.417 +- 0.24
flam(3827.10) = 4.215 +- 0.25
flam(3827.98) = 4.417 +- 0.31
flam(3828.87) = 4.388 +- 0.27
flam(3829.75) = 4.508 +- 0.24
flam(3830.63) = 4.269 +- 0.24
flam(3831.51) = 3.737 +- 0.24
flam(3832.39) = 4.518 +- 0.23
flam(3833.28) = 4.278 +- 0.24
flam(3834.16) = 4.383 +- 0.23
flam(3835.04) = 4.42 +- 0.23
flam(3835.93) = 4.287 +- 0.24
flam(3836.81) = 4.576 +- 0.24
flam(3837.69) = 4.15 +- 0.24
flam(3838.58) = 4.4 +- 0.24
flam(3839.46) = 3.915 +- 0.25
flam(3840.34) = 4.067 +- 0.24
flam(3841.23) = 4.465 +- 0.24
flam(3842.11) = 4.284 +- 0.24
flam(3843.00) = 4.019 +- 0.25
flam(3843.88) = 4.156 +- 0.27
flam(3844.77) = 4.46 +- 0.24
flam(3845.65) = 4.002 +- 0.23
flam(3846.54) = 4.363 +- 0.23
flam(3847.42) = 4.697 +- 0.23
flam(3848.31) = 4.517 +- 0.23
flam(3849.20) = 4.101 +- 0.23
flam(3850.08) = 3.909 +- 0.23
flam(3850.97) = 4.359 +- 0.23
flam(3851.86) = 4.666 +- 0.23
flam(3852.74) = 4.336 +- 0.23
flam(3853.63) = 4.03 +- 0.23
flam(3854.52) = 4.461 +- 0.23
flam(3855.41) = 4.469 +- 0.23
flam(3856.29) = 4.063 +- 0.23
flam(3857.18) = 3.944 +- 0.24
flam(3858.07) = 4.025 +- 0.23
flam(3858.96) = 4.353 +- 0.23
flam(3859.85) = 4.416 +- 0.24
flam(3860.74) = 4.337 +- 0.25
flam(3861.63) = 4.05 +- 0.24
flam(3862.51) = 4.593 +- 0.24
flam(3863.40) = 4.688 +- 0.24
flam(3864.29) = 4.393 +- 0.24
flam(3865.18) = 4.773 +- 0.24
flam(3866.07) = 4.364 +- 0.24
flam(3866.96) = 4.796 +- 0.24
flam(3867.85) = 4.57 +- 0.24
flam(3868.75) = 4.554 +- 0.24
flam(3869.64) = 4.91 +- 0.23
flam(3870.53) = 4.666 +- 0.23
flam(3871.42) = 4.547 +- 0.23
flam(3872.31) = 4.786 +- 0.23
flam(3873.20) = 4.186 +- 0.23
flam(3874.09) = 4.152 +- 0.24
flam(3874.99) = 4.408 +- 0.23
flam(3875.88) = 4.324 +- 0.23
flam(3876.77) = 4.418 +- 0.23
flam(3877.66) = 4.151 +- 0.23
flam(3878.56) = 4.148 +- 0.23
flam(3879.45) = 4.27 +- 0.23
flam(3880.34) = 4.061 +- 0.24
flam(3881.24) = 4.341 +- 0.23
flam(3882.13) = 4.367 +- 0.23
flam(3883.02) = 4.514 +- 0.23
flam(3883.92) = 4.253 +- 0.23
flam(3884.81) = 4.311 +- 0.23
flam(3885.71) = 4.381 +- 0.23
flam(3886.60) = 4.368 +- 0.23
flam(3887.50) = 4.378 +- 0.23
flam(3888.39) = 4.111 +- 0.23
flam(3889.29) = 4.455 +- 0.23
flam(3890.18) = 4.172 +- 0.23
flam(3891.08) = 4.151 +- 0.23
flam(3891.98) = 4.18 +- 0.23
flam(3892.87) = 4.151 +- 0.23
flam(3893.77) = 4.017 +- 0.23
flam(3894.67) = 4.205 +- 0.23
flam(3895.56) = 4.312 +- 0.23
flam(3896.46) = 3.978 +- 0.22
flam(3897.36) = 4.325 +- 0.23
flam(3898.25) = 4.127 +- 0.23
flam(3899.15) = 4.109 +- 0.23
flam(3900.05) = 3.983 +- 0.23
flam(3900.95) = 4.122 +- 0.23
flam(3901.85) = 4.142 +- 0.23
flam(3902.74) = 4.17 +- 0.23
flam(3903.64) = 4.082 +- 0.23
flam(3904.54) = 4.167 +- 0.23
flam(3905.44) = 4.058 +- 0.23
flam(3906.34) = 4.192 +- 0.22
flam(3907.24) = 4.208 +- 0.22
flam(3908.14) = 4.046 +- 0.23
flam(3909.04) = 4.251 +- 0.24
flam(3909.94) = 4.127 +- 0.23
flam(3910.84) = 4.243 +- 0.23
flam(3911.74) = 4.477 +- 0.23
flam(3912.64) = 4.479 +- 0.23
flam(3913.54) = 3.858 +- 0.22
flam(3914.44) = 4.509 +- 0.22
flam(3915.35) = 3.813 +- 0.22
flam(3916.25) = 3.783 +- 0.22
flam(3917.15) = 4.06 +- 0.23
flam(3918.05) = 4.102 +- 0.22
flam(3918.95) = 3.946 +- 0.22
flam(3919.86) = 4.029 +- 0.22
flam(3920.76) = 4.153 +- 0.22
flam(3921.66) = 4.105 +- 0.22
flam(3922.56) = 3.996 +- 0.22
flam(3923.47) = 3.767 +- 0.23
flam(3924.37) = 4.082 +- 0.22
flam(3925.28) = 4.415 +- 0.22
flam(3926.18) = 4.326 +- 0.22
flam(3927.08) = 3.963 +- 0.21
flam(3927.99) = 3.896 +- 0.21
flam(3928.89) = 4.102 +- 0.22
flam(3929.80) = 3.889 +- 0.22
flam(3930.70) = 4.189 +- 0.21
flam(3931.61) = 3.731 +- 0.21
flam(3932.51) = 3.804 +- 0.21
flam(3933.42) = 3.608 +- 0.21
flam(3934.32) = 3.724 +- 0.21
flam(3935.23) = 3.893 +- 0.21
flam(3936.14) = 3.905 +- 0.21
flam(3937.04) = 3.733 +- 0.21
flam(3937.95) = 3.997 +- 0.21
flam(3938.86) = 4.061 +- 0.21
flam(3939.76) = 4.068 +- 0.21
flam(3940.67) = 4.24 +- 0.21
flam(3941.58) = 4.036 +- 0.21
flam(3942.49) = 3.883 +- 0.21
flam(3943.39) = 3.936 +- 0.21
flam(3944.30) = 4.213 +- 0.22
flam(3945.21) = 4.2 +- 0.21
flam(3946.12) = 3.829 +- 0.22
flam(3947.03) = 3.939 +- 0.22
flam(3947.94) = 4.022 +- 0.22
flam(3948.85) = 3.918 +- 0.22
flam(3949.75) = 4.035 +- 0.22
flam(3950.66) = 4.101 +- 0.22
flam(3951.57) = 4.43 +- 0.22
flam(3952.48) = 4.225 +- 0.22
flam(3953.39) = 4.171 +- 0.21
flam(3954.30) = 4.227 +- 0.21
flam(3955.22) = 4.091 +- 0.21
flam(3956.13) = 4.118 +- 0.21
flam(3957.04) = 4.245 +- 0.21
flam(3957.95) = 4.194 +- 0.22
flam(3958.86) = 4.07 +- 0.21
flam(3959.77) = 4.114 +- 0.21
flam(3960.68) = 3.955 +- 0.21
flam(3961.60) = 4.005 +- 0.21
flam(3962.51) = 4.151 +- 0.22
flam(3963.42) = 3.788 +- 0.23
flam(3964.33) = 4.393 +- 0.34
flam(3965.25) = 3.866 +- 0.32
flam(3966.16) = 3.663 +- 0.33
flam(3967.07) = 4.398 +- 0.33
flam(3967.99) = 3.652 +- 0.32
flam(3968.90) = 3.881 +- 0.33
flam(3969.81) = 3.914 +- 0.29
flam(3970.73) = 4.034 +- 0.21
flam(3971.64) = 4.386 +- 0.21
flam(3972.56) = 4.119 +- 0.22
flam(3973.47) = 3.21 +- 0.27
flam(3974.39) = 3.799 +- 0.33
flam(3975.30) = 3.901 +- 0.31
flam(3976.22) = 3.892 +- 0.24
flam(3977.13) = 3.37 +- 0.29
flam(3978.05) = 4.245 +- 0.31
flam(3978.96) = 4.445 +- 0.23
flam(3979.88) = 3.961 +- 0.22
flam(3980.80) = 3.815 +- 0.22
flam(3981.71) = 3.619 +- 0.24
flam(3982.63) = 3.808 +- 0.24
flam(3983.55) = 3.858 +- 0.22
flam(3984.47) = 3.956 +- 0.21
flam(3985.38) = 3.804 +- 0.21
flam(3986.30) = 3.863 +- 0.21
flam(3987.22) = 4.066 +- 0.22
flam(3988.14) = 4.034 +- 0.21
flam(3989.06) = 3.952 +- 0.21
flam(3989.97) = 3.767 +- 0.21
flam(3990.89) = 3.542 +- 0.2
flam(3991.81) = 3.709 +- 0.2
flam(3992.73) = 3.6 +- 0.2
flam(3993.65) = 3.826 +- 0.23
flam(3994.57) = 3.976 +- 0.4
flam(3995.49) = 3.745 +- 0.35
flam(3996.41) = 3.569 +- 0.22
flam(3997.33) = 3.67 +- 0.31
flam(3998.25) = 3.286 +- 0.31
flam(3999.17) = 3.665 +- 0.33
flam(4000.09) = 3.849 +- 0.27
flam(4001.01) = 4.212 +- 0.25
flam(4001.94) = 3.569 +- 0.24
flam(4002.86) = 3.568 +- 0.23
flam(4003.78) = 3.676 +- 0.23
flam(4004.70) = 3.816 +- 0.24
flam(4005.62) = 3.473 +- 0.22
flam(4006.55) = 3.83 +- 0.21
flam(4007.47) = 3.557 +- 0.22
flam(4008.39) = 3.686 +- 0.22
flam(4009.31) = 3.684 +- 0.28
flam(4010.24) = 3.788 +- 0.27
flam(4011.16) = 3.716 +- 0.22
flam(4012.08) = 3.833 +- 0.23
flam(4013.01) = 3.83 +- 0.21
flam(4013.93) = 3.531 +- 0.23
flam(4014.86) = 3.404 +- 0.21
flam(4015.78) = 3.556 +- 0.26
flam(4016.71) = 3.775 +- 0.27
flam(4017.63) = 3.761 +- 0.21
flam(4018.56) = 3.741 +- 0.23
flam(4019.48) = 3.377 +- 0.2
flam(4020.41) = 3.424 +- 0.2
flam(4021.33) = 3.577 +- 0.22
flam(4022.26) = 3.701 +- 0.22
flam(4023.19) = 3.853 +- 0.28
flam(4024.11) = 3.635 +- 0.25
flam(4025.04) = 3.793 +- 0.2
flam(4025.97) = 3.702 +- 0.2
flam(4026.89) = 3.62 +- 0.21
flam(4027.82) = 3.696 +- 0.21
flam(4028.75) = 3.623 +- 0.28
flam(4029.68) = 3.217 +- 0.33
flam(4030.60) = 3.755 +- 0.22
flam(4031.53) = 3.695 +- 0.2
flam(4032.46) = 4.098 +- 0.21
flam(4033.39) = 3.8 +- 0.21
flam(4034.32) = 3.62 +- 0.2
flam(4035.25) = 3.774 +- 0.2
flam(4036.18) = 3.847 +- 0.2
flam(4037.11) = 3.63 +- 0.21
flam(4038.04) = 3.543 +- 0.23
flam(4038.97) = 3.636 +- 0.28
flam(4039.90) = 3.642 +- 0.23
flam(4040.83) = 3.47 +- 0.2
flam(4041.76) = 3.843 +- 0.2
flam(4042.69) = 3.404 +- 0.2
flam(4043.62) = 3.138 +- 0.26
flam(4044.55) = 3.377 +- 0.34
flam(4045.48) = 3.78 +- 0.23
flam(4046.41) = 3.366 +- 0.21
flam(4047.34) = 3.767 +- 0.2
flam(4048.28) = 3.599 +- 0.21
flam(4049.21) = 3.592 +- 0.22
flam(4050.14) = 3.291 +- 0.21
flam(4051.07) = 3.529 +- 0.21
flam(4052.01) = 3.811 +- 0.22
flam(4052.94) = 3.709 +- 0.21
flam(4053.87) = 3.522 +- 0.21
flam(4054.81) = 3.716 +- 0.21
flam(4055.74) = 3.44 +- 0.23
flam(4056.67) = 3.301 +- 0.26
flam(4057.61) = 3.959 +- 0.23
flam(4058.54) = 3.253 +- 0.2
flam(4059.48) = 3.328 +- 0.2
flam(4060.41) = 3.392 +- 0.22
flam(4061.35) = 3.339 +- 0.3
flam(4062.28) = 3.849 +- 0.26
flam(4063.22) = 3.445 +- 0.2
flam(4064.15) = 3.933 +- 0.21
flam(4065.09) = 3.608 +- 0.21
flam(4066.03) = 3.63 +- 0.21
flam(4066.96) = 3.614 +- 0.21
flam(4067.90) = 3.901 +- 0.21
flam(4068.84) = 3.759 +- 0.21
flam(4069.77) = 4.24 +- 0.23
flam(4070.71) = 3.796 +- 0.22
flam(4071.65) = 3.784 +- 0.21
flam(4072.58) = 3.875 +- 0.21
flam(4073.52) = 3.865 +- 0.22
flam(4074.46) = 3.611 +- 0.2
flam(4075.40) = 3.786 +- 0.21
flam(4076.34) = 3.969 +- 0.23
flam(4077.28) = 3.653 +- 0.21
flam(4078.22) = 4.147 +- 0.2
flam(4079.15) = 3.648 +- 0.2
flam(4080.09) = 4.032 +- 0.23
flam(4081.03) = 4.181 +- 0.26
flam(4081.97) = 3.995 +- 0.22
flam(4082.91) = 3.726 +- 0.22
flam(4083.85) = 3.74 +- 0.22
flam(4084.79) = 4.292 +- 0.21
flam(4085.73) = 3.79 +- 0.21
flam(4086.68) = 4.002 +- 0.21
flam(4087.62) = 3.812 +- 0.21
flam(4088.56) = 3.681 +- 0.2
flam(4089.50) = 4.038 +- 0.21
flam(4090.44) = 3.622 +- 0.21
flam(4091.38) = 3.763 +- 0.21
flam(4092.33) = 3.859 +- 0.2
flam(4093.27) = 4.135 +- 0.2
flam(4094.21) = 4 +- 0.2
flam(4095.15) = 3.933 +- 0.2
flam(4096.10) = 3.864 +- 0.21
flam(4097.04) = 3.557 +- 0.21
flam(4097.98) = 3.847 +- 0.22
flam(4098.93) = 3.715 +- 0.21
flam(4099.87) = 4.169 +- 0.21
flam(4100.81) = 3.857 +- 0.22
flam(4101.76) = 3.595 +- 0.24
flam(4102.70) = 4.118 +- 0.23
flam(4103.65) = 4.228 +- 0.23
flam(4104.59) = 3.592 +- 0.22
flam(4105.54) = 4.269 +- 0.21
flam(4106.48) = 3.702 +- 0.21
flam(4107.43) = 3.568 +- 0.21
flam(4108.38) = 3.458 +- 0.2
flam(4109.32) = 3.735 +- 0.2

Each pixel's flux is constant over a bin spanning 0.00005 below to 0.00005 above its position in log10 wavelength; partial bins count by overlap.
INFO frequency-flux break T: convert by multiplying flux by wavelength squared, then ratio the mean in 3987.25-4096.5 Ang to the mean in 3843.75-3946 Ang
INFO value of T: 0.95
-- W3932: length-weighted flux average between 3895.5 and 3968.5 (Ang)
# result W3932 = 4.06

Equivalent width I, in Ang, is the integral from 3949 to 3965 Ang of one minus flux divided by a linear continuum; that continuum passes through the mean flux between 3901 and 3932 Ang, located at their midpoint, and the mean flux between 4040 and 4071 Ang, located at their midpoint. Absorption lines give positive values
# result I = -0.7 Ang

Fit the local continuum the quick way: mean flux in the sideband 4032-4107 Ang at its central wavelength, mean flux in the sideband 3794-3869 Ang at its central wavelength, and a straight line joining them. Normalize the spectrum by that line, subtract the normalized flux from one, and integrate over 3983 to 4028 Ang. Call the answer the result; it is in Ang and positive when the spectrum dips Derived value 2.20 Ang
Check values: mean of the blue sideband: 4.34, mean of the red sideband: 3.75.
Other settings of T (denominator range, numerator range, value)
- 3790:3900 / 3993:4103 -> 0.95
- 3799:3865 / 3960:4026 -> 0.95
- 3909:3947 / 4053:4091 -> 1.00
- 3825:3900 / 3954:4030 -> 0.94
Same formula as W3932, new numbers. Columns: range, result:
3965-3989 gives 3.91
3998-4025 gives 3.67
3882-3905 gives 4.21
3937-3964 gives 4.07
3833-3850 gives 4.29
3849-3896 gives 4.34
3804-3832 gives 4.34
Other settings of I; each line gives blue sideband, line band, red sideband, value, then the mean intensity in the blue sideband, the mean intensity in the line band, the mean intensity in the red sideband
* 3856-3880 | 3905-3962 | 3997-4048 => 0.3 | 4.4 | 4.06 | 3.65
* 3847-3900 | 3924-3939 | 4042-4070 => 0.5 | 4.33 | 3.96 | 3.58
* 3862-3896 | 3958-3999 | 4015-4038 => 0.2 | 4.38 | 3.88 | 3.67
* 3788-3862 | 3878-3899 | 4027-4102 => -0.4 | 4.31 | 4.24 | 3.72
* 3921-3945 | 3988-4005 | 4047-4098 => 0.7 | 3.99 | 3.73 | 3.75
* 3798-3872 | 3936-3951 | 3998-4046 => -0.2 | 4.35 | 4.01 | 3.66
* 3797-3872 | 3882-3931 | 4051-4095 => 0.3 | 4.36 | 4.15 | 3.77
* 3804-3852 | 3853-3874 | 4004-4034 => -1.1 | 4.32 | 4.43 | 3.67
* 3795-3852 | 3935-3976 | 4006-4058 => -1.4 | 4.33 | 4.02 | 3.63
